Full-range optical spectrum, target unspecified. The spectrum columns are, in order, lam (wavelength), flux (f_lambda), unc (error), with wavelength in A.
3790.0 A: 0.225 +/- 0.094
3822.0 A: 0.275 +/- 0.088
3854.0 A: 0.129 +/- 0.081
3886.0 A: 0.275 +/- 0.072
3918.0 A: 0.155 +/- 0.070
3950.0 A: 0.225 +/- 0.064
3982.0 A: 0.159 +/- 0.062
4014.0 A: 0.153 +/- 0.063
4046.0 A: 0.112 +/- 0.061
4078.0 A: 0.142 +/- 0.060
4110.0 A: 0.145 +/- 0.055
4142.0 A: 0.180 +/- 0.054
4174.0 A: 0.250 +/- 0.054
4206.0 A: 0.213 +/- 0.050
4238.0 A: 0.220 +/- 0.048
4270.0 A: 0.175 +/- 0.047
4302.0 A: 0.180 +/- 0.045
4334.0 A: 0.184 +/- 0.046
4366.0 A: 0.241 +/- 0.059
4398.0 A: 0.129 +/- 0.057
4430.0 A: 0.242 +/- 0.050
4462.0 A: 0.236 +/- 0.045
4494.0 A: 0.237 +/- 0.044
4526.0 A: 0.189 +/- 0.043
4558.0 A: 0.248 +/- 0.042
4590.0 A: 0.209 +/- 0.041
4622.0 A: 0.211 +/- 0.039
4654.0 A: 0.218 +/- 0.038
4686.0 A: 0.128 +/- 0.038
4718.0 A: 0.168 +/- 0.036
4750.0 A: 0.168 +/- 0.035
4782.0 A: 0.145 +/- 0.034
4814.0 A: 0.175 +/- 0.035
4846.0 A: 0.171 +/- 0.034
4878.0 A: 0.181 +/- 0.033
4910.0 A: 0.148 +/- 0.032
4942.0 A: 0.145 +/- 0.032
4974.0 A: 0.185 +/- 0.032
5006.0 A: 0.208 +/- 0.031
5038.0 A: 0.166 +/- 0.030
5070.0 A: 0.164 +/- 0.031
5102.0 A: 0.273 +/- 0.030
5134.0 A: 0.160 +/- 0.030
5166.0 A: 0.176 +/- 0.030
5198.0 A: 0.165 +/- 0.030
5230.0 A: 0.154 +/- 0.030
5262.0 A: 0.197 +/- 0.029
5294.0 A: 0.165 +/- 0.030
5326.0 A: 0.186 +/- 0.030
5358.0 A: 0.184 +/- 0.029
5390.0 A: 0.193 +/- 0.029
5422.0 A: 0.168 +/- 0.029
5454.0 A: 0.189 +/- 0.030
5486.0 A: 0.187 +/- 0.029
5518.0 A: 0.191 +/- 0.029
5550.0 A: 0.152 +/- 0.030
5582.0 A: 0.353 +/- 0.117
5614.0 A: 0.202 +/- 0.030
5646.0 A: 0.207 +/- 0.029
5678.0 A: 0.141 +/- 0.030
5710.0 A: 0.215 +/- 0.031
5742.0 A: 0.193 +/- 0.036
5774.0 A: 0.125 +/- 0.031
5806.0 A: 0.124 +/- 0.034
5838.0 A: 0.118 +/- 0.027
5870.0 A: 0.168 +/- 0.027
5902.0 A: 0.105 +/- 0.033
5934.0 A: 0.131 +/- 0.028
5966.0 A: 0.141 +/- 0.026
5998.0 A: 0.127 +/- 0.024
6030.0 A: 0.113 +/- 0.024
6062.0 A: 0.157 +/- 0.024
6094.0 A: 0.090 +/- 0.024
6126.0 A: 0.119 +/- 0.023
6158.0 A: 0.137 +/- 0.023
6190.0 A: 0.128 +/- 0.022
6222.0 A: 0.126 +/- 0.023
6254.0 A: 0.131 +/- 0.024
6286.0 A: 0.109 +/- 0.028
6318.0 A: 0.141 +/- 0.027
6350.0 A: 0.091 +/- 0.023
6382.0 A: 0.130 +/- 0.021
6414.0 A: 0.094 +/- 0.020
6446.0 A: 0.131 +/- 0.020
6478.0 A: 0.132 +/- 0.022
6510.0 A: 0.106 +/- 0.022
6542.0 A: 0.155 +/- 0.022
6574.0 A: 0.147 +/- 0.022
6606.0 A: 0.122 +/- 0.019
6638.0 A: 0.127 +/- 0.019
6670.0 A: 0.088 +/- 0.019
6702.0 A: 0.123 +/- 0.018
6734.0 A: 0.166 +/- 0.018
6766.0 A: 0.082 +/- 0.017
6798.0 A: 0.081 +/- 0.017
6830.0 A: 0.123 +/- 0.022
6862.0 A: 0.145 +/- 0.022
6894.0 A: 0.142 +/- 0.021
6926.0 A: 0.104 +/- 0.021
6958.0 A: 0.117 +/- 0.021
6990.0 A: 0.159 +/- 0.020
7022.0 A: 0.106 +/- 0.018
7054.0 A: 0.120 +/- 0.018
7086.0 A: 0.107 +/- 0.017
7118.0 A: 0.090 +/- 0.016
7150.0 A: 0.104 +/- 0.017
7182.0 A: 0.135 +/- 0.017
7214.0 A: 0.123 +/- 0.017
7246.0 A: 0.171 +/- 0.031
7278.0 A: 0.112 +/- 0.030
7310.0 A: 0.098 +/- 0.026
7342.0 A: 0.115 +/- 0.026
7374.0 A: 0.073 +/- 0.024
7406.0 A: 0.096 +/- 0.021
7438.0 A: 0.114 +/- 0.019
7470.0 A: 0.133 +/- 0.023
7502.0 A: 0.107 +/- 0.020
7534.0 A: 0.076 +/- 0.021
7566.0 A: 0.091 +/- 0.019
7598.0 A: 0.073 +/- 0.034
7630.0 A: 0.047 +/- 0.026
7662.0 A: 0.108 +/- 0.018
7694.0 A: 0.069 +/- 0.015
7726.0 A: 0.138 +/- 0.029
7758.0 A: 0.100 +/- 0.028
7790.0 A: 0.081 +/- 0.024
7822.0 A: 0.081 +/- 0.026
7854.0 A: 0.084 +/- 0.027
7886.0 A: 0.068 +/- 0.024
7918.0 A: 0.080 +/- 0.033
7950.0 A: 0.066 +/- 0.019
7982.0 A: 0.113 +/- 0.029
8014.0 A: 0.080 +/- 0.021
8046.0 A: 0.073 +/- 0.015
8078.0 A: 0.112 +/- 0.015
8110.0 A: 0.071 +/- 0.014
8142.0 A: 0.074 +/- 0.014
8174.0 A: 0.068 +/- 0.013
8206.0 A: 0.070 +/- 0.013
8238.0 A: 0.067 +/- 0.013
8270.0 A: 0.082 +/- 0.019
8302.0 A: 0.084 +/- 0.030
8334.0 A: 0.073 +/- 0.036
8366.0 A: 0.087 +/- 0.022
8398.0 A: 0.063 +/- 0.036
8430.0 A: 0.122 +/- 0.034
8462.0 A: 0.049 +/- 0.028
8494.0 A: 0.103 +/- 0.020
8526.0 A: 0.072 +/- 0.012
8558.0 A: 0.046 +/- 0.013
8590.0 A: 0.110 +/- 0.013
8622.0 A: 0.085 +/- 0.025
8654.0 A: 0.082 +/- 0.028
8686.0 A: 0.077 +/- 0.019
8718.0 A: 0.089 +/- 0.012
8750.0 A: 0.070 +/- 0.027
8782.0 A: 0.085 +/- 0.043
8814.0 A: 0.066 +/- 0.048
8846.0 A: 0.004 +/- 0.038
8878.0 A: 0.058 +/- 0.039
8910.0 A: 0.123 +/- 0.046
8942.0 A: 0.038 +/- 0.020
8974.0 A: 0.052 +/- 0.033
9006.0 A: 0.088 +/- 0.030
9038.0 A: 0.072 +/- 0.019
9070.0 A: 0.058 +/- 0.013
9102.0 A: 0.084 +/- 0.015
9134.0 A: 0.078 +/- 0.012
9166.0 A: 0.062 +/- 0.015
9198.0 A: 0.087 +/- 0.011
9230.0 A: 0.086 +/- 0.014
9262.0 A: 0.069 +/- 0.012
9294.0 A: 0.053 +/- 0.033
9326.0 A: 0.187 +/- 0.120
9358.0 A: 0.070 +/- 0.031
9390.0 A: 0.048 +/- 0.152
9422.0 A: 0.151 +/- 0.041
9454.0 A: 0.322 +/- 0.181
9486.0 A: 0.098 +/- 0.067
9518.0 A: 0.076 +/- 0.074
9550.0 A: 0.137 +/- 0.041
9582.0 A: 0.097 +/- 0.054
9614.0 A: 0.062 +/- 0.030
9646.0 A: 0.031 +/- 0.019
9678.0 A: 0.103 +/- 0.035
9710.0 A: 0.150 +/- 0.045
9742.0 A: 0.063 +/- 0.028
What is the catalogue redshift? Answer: 0.140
